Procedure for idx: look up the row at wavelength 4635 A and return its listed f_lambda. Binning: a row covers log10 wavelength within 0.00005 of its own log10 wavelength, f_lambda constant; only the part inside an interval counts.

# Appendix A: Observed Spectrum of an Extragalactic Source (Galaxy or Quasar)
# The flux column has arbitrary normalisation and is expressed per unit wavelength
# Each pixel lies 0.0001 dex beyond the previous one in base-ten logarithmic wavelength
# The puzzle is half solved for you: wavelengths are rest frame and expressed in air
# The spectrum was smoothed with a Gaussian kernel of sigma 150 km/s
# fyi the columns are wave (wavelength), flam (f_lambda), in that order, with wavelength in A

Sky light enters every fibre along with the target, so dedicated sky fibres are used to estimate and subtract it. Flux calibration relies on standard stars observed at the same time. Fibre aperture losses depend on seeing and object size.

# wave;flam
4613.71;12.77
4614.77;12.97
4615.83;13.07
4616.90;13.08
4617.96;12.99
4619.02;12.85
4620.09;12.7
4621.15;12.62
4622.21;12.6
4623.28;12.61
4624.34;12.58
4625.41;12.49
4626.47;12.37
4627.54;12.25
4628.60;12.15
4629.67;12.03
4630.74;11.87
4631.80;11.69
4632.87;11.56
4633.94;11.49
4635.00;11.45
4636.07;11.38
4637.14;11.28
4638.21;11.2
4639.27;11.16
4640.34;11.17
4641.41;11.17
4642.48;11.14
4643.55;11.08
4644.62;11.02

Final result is 11.45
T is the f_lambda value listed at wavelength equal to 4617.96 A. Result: 12.99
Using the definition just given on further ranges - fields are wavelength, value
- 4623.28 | 12.61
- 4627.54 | 12.25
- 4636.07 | 11.38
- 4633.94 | 11.49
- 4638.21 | 11.2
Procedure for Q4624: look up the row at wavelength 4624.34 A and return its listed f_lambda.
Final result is 12.58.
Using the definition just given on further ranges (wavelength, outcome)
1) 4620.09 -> 12.7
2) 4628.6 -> 12.15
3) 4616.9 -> 13.08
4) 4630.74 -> 11.87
